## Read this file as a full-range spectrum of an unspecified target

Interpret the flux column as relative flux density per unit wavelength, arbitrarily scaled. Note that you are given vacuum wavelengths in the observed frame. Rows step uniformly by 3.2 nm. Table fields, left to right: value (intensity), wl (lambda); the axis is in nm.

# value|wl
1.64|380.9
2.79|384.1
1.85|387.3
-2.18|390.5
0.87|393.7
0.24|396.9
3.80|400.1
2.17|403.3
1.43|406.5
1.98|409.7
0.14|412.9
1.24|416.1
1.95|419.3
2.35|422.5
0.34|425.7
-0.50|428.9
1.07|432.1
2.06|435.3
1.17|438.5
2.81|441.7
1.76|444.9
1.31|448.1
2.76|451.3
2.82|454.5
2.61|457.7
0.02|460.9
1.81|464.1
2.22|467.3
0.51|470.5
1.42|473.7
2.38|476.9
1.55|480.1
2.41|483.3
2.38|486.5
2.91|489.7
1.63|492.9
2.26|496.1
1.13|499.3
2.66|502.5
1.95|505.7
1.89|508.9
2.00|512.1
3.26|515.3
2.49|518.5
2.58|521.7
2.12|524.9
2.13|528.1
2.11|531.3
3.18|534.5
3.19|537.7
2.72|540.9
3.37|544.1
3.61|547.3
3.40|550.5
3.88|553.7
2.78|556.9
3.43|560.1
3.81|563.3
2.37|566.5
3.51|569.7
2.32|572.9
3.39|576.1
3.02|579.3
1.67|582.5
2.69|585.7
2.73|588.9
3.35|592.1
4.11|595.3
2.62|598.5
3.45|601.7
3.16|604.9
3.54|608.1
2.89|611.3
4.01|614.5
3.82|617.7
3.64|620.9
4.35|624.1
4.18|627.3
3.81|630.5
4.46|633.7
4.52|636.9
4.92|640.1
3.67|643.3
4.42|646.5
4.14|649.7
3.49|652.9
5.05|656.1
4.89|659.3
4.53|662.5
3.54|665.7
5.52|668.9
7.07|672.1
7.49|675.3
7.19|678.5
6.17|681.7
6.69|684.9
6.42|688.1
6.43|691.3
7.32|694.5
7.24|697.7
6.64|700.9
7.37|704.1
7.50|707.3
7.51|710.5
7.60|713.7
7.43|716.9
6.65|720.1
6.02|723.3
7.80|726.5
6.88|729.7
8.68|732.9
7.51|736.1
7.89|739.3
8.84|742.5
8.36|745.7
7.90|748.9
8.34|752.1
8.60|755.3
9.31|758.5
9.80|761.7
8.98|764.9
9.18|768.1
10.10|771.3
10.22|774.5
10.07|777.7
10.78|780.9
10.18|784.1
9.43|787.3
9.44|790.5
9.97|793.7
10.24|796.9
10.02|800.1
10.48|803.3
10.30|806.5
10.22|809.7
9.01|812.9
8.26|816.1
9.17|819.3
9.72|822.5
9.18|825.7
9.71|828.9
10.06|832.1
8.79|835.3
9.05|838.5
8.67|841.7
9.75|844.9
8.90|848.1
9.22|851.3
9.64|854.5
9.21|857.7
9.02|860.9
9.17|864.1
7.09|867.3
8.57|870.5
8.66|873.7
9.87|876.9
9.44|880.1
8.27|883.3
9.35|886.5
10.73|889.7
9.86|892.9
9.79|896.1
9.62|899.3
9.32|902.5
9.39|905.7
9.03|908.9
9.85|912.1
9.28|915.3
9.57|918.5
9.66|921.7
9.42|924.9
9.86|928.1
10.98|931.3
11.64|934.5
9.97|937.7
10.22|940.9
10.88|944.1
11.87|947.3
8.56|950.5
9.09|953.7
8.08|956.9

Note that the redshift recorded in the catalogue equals 0.679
